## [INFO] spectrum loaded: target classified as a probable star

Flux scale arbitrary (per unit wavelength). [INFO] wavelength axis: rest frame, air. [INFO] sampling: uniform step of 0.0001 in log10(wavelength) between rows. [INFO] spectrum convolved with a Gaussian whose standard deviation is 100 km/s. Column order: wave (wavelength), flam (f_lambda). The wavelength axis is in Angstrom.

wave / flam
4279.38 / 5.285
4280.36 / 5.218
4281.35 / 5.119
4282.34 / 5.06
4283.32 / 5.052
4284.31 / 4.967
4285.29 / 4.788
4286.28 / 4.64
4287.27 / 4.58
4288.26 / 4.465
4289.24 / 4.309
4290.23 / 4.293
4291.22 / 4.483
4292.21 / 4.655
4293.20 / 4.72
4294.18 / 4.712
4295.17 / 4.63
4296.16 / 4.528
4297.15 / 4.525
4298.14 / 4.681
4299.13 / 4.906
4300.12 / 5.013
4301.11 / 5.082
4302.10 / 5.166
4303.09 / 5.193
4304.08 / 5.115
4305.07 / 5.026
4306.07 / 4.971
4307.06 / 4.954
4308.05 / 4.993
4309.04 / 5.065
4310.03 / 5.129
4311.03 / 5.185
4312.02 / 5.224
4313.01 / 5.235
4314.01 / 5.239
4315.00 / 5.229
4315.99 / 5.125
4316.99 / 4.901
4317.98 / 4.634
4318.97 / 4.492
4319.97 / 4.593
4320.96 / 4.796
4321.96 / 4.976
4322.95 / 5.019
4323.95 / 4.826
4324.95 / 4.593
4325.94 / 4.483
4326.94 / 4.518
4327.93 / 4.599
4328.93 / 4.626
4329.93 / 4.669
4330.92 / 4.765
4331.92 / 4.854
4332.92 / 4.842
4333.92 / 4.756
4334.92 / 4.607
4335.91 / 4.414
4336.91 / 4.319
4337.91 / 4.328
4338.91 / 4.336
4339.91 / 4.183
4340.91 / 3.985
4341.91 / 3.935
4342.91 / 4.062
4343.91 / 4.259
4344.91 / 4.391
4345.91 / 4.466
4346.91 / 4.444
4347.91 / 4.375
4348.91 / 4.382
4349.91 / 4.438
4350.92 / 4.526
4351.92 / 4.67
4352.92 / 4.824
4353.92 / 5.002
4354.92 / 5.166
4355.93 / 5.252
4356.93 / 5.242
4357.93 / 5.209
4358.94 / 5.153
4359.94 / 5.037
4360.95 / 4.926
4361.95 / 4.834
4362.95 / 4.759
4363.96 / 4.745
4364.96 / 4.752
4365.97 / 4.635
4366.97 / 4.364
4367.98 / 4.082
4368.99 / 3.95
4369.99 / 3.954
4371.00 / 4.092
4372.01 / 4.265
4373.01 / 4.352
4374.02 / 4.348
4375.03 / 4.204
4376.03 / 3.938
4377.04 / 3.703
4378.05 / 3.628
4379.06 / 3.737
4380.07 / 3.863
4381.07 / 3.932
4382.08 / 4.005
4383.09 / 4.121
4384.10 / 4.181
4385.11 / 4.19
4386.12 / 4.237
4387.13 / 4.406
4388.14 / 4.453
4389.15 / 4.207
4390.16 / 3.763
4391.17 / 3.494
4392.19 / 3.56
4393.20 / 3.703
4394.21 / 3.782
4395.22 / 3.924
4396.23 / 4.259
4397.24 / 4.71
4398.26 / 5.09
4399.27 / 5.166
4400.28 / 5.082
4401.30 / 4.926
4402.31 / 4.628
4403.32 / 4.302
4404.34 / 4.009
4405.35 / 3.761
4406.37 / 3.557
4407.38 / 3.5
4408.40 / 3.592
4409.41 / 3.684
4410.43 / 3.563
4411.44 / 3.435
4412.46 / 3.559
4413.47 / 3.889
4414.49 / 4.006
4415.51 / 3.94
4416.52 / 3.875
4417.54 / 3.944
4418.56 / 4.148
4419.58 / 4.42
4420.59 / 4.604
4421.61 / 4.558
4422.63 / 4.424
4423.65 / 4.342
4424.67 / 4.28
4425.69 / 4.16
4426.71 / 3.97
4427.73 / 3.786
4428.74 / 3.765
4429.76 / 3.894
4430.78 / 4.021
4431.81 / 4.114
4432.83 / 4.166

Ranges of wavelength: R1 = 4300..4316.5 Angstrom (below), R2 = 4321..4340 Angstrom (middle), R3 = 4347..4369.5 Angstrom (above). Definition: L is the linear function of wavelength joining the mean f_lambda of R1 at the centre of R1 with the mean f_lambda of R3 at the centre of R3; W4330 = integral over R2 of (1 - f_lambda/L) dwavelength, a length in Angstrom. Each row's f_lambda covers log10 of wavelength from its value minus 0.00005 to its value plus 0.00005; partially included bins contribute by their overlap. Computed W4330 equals 1.22 Angstrom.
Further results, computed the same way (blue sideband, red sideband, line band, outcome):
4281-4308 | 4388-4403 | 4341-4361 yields -0.6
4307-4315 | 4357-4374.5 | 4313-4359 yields 2.0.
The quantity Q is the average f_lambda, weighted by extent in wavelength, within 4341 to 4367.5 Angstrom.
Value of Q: 4.68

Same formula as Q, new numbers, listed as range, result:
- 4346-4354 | 4.56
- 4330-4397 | 4.36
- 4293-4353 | 4.71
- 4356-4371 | 4.68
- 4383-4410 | 4.16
